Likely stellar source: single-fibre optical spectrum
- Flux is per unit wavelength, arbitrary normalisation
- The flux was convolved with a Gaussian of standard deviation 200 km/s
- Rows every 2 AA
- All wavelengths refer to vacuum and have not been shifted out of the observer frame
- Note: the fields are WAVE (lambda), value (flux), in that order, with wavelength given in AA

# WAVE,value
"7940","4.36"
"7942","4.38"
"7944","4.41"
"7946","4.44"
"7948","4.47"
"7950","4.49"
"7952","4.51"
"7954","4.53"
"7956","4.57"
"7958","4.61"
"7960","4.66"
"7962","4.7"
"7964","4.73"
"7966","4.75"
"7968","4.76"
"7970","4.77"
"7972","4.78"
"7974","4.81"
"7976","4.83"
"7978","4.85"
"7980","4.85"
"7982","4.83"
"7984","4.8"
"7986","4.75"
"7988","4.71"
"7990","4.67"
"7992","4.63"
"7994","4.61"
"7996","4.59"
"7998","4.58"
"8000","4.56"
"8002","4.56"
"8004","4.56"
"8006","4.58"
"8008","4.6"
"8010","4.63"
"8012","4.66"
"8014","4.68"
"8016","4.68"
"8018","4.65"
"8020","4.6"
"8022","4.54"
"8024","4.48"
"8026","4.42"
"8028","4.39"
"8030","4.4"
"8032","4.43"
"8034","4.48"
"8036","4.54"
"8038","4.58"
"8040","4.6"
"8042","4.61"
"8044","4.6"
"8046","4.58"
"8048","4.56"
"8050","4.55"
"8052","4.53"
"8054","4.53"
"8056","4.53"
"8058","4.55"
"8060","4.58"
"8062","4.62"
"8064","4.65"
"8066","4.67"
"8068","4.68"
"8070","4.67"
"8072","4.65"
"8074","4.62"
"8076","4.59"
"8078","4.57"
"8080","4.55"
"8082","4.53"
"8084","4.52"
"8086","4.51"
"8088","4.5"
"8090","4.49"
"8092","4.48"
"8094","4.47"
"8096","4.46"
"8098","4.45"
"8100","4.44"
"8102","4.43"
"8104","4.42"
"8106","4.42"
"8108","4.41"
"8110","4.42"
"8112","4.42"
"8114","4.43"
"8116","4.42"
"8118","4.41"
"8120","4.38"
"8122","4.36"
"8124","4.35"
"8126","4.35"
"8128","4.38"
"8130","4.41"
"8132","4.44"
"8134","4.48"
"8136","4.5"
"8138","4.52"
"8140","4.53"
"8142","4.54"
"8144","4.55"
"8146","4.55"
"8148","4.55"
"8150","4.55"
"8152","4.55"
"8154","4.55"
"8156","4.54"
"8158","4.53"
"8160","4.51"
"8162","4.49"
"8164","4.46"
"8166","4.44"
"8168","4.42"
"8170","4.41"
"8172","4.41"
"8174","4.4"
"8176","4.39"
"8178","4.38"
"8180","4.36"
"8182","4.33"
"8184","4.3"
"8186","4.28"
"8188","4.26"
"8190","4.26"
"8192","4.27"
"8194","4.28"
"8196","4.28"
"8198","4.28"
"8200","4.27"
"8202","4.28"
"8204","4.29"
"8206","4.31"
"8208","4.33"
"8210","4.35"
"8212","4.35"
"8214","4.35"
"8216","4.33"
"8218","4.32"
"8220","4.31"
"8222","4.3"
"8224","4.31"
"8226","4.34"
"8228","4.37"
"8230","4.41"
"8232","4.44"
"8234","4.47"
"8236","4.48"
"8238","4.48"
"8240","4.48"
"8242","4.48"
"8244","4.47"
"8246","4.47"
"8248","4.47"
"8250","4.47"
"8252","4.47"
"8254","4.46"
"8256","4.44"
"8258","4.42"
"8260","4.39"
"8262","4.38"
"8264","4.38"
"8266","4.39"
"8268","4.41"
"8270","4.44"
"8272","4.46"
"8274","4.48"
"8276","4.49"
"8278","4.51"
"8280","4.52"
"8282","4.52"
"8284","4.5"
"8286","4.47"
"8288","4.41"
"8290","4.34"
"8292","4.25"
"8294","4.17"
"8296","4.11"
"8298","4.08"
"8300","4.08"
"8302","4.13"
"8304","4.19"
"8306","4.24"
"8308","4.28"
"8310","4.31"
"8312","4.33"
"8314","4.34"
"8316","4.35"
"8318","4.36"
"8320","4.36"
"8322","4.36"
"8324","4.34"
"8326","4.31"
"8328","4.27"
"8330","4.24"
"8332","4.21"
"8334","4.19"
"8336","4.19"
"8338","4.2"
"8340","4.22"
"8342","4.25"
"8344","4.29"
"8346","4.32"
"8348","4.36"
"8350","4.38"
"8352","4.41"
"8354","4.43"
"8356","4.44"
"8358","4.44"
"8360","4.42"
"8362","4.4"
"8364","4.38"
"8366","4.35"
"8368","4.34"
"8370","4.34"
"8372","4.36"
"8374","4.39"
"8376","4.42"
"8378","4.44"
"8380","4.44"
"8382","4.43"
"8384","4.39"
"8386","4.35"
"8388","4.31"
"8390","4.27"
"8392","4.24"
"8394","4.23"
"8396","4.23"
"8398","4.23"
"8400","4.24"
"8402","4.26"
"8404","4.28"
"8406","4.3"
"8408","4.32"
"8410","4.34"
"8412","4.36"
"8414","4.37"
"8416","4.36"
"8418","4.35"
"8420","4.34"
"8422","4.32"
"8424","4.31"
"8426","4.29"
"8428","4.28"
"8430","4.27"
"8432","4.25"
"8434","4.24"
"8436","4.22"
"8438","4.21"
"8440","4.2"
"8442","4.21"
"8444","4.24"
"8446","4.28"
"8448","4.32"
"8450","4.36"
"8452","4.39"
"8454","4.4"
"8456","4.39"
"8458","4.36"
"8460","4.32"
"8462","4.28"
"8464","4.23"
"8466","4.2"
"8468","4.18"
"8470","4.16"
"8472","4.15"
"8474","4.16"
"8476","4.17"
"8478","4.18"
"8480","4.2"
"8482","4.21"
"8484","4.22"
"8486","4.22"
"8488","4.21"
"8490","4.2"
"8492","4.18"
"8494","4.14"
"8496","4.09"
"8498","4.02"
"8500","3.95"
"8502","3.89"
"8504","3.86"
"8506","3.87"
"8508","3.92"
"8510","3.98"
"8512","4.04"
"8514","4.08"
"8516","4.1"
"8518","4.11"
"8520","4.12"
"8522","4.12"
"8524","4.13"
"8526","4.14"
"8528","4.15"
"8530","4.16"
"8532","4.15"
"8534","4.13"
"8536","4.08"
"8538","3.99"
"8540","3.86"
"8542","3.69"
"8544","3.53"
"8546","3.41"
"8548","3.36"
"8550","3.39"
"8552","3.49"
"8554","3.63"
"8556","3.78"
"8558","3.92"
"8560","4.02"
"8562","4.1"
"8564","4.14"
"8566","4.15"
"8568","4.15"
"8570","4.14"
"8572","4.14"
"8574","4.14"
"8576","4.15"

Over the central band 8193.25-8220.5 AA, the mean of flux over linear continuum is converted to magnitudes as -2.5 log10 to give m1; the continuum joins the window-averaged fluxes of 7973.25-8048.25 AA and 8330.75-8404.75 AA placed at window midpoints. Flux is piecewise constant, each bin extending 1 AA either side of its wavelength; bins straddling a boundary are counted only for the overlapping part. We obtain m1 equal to 0.04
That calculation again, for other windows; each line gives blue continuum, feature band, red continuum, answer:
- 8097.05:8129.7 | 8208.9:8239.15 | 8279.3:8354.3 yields -0.007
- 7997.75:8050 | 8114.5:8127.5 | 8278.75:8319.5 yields 0.022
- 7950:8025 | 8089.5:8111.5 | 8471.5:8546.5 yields 0.021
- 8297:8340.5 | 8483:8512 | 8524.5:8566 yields -0.028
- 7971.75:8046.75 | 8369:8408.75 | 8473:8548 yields -0.037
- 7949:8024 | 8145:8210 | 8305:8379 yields 0.023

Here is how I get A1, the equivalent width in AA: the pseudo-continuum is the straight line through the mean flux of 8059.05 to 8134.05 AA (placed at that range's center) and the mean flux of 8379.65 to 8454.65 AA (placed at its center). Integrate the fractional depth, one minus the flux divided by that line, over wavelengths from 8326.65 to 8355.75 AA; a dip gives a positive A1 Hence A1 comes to 0.38 AA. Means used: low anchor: 4.49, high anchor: 4.3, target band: 4.29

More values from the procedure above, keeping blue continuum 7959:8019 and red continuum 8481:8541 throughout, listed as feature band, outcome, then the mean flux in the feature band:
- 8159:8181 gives 0.27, 4.42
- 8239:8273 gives -0.48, 4.44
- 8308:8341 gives 0.09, 4.29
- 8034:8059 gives 0.36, 4.56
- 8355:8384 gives -1.06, 4.4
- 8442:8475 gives -1.07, 4.27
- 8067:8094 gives 0.14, 4.56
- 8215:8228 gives 0.29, 4.32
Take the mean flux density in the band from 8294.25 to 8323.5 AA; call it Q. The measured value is 4.25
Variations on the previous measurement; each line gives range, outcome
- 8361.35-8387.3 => 4.39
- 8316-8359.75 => 4.32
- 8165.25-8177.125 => 4.41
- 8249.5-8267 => 4.42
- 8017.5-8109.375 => 4.53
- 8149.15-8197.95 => 4.4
